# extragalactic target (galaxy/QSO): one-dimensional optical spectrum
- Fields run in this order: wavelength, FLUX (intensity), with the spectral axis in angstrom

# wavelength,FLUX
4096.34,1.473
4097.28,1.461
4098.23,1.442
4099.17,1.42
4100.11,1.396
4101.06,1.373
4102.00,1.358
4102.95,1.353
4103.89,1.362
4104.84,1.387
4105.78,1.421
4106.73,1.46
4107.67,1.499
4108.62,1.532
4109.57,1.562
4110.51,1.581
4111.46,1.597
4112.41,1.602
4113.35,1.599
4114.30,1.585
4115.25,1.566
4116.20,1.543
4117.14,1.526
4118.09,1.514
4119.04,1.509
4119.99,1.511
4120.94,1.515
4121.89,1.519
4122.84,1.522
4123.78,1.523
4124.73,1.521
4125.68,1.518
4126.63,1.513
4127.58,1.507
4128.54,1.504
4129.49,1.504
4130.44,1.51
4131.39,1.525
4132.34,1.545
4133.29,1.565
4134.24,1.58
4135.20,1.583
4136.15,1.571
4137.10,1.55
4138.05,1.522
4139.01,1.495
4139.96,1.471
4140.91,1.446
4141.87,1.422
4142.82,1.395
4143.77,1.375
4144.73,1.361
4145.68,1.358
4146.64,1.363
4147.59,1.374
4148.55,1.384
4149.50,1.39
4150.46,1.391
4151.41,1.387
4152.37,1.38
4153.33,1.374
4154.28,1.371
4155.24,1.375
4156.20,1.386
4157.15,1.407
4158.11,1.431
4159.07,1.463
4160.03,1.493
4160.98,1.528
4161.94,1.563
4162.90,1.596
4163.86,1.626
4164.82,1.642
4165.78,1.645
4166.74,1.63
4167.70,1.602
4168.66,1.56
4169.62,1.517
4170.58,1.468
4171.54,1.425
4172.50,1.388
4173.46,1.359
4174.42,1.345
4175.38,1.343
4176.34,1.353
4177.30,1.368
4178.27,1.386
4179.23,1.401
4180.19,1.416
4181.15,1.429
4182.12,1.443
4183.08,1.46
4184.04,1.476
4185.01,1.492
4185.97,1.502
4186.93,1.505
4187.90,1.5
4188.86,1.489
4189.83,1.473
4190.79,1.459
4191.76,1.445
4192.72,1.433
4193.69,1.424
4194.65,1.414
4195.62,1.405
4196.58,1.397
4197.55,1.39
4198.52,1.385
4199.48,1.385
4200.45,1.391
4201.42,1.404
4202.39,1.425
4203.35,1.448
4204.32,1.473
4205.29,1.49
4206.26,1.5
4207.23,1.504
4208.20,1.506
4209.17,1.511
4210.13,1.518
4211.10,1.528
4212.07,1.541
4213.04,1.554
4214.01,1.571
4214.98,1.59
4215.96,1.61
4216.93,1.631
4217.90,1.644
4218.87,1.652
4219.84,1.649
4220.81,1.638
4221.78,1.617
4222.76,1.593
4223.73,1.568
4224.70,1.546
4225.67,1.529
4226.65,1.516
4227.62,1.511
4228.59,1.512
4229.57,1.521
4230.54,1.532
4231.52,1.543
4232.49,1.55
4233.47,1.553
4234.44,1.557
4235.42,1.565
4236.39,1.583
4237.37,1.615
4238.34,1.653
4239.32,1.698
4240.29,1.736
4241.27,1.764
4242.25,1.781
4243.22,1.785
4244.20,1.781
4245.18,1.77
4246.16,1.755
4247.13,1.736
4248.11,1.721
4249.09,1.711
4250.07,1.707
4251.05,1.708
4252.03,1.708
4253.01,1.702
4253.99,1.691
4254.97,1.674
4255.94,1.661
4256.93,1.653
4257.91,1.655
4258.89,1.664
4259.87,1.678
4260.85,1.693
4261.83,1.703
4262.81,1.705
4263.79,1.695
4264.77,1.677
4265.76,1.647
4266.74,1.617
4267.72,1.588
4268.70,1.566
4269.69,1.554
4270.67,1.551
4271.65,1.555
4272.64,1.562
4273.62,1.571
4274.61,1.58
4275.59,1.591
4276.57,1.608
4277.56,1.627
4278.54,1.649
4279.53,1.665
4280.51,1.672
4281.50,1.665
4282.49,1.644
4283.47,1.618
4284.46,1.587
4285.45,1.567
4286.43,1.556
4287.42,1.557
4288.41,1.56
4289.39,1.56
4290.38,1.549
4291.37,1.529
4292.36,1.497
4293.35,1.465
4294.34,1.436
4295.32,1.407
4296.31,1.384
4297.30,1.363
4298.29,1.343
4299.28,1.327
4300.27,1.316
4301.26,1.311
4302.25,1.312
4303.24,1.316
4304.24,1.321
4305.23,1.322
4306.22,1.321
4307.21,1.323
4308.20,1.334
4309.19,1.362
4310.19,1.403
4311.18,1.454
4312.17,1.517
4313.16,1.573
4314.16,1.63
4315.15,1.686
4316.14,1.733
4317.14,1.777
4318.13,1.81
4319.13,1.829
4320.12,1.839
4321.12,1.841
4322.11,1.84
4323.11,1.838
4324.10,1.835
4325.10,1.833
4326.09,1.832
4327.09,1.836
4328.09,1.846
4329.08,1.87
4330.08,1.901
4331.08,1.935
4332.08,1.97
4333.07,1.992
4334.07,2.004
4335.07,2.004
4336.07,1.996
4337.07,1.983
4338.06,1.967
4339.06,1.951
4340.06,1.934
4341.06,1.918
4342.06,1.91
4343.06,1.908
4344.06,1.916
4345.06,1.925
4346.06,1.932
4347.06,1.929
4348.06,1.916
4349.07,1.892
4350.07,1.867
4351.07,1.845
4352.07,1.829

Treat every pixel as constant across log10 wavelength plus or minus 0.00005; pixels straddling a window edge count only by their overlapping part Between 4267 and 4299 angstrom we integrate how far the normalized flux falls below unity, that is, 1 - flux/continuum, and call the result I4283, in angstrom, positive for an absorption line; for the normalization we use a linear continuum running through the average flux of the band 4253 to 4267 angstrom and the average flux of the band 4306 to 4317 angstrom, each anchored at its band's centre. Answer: 0.94 angstrom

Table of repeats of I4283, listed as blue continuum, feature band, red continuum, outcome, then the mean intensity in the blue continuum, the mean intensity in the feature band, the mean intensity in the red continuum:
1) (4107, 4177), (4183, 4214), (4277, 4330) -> 1.1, 1.49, 1.47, 1.57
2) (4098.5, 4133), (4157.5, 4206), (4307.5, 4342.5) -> 4.0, 1.5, 1.46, 1.8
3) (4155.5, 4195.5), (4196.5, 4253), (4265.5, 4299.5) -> -2.9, 1.47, 1.58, 1.55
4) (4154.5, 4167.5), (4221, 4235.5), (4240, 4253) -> 1.2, 1.52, 1.55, 1.74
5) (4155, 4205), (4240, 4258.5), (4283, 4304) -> -3.4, 1.46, 1.72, 1.45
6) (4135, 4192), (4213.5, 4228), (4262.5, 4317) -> -1.0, 1.46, 1.59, 1.52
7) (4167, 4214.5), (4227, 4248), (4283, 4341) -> -1.6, 1.45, 1.64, 1.64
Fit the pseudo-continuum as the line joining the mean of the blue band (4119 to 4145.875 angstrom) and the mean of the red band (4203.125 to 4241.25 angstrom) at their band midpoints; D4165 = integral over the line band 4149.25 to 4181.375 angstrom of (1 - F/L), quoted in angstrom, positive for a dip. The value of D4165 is 1.5 angstrom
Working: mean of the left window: 1.5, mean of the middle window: 1.45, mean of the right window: 1.57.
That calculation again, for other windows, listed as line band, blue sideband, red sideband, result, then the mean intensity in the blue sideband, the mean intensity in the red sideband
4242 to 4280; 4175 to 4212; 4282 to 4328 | -3.9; 1.45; 1.55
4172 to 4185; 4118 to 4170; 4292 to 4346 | 1.1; 1.49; 1.68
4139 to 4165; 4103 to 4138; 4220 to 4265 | 2.1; 1.52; 1.65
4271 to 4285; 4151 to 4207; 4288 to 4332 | -0.6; 1.45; 1.58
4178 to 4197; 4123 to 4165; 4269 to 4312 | 0.4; 1.47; 1.49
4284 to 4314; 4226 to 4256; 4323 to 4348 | 6.4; 1.65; 1.92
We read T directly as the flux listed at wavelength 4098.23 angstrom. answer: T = 1.442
